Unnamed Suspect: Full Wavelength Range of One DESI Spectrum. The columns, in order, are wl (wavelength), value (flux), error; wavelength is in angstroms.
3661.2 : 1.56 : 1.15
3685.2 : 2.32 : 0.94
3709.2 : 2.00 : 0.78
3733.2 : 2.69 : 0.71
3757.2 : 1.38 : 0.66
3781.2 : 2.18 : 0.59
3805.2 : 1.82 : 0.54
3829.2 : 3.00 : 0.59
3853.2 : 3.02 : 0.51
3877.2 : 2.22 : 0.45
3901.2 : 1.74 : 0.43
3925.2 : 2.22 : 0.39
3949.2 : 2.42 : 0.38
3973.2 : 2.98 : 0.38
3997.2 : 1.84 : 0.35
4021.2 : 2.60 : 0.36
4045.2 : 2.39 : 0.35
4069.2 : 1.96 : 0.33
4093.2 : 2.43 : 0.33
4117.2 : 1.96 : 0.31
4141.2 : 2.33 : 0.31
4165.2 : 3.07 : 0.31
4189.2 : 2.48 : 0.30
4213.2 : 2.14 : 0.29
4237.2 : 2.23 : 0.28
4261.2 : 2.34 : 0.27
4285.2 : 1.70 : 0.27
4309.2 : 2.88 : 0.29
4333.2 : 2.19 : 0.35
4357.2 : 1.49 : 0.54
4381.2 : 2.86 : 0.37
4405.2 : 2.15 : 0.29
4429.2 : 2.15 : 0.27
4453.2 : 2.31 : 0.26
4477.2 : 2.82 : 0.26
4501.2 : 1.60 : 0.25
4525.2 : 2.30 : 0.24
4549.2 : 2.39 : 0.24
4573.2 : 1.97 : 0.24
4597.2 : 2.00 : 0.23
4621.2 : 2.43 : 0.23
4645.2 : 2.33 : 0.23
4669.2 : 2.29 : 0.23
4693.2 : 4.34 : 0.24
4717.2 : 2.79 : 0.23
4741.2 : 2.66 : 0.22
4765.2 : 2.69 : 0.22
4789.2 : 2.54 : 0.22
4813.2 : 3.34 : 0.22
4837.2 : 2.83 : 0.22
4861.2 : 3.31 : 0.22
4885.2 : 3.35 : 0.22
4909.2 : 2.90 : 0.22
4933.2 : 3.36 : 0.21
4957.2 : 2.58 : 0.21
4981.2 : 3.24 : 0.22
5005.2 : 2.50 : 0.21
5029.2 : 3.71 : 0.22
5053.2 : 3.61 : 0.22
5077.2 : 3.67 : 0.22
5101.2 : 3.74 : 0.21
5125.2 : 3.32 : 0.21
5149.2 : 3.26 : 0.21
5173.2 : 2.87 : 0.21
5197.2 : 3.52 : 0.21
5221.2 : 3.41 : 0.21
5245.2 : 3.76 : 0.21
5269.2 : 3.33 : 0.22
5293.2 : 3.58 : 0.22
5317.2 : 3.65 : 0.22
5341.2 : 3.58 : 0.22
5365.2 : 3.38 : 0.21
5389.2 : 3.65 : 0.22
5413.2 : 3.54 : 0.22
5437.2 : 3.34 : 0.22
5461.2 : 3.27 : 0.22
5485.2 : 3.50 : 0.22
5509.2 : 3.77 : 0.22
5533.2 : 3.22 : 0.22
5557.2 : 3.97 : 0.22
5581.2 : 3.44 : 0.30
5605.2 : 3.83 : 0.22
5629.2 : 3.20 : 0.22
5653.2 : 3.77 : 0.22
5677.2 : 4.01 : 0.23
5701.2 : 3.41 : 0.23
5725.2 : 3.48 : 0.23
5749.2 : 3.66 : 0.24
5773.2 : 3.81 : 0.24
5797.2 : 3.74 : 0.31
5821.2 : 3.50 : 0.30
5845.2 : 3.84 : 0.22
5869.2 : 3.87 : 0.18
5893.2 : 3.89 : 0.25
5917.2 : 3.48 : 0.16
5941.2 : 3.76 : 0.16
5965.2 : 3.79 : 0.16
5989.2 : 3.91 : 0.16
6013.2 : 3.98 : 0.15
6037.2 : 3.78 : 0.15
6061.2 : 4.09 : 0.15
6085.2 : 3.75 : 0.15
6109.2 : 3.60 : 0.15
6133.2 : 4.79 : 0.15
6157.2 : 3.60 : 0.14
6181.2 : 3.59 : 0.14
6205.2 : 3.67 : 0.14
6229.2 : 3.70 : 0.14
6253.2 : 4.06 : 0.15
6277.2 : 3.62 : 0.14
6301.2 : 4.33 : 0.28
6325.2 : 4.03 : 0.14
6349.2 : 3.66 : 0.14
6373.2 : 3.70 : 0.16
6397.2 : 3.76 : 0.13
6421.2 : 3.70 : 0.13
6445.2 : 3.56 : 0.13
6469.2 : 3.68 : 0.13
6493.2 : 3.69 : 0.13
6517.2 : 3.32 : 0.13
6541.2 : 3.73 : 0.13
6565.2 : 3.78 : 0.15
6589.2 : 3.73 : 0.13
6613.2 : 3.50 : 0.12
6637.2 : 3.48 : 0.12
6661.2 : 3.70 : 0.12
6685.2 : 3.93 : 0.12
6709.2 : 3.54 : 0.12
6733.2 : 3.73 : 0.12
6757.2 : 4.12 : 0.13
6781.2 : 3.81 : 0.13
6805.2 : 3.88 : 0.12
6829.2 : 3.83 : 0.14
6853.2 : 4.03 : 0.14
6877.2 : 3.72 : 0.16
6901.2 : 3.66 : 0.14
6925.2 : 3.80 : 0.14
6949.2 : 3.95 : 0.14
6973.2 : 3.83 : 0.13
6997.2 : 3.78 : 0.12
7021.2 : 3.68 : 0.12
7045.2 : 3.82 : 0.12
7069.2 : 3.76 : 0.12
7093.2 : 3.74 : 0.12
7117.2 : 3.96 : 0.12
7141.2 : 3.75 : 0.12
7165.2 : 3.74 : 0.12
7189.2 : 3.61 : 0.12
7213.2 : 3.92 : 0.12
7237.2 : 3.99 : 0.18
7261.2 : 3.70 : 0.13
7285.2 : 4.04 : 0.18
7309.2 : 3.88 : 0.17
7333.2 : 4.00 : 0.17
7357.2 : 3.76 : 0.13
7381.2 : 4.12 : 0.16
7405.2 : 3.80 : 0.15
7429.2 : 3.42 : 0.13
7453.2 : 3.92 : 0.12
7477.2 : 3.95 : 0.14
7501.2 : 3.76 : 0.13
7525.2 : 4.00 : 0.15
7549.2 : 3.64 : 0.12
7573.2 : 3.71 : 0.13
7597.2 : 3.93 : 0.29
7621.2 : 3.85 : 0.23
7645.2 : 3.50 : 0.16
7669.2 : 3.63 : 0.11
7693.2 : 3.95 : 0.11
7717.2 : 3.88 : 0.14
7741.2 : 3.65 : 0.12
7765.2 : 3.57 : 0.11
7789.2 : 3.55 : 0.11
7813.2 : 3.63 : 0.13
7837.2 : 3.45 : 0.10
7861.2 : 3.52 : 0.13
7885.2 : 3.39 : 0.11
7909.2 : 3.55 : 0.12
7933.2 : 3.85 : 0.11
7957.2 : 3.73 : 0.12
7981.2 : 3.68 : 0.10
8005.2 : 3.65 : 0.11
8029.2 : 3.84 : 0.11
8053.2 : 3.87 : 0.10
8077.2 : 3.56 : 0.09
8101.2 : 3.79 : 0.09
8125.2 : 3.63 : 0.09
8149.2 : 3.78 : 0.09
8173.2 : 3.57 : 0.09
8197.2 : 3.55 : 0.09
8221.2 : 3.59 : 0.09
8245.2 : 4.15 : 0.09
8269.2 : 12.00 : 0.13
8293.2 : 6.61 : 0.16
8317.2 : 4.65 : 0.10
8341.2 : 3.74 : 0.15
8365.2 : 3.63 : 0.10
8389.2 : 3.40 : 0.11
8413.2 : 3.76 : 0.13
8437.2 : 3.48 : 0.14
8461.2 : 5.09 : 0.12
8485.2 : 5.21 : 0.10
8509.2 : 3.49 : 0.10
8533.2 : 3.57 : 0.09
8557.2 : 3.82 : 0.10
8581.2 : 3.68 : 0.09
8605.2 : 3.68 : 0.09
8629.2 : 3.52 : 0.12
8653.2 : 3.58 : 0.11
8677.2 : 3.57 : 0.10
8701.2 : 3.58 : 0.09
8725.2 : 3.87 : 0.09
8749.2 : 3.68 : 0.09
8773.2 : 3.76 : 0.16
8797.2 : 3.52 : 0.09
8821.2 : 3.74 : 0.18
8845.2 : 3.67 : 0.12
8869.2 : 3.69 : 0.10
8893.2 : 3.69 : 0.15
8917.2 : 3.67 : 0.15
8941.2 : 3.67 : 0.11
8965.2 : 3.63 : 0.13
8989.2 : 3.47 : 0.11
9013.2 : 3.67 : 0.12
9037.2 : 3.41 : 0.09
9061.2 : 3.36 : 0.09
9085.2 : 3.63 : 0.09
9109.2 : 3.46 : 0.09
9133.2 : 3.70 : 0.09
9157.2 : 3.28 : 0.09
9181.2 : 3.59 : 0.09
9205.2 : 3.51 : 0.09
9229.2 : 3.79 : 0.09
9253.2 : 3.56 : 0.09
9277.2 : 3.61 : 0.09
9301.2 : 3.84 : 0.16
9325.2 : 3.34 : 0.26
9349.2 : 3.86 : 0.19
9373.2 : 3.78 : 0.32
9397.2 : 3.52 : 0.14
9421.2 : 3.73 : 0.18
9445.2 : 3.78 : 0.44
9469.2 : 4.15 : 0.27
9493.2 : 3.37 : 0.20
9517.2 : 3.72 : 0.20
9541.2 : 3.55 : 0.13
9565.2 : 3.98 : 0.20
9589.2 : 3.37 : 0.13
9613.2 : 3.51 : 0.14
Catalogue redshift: 0.261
